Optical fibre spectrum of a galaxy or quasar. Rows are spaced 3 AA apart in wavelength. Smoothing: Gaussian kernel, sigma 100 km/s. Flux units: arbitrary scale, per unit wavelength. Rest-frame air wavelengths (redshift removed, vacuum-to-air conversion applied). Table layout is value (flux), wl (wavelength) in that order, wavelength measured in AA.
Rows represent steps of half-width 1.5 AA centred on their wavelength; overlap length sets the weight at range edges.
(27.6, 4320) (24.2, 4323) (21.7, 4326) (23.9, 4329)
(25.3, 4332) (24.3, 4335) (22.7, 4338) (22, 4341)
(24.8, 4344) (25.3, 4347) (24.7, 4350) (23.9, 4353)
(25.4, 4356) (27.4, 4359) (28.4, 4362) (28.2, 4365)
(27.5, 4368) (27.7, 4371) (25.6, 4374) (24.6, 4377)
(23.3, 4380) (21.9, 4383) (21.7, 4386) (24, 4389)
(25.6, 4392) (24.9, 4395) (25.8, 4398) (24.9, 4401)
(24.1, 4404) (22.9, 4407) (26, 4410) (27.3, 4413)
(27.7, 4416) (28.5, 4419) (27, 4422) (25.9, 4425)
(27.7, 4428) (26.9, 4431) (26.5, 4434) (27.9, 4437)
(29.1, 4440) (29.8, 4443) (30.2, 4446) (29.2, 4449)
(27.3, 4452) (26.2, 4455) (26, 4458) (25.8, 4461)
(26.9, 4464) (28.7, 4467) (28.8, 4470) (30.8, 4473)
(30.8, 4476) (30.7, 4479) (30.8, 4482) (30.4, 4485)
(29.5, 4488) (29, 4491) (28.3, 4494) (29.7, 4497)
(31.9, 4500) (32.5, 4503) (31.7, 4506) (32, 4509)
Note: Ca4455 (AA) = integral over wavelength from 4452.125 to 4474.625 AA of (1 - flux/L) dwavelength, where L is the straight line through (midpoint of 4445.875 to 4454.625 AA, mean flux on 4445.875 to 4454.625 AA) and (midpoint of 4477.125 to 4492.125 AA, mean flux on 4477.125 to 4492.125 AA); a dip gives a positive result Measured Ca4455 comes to 1.1 AA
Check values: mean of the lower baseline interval 28.3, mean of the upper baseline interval 30.1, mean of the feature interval 27.6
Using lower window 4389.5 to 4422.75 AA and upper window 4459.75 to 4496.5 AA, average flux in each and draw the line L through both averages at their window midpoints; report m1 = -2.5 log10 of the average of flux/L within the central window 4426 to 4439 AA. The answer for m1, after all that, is -0.01 mag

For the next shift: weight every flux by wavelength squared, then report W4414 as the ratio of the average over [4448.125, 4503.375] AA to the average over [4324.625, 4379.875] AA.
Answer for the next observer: 1.2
